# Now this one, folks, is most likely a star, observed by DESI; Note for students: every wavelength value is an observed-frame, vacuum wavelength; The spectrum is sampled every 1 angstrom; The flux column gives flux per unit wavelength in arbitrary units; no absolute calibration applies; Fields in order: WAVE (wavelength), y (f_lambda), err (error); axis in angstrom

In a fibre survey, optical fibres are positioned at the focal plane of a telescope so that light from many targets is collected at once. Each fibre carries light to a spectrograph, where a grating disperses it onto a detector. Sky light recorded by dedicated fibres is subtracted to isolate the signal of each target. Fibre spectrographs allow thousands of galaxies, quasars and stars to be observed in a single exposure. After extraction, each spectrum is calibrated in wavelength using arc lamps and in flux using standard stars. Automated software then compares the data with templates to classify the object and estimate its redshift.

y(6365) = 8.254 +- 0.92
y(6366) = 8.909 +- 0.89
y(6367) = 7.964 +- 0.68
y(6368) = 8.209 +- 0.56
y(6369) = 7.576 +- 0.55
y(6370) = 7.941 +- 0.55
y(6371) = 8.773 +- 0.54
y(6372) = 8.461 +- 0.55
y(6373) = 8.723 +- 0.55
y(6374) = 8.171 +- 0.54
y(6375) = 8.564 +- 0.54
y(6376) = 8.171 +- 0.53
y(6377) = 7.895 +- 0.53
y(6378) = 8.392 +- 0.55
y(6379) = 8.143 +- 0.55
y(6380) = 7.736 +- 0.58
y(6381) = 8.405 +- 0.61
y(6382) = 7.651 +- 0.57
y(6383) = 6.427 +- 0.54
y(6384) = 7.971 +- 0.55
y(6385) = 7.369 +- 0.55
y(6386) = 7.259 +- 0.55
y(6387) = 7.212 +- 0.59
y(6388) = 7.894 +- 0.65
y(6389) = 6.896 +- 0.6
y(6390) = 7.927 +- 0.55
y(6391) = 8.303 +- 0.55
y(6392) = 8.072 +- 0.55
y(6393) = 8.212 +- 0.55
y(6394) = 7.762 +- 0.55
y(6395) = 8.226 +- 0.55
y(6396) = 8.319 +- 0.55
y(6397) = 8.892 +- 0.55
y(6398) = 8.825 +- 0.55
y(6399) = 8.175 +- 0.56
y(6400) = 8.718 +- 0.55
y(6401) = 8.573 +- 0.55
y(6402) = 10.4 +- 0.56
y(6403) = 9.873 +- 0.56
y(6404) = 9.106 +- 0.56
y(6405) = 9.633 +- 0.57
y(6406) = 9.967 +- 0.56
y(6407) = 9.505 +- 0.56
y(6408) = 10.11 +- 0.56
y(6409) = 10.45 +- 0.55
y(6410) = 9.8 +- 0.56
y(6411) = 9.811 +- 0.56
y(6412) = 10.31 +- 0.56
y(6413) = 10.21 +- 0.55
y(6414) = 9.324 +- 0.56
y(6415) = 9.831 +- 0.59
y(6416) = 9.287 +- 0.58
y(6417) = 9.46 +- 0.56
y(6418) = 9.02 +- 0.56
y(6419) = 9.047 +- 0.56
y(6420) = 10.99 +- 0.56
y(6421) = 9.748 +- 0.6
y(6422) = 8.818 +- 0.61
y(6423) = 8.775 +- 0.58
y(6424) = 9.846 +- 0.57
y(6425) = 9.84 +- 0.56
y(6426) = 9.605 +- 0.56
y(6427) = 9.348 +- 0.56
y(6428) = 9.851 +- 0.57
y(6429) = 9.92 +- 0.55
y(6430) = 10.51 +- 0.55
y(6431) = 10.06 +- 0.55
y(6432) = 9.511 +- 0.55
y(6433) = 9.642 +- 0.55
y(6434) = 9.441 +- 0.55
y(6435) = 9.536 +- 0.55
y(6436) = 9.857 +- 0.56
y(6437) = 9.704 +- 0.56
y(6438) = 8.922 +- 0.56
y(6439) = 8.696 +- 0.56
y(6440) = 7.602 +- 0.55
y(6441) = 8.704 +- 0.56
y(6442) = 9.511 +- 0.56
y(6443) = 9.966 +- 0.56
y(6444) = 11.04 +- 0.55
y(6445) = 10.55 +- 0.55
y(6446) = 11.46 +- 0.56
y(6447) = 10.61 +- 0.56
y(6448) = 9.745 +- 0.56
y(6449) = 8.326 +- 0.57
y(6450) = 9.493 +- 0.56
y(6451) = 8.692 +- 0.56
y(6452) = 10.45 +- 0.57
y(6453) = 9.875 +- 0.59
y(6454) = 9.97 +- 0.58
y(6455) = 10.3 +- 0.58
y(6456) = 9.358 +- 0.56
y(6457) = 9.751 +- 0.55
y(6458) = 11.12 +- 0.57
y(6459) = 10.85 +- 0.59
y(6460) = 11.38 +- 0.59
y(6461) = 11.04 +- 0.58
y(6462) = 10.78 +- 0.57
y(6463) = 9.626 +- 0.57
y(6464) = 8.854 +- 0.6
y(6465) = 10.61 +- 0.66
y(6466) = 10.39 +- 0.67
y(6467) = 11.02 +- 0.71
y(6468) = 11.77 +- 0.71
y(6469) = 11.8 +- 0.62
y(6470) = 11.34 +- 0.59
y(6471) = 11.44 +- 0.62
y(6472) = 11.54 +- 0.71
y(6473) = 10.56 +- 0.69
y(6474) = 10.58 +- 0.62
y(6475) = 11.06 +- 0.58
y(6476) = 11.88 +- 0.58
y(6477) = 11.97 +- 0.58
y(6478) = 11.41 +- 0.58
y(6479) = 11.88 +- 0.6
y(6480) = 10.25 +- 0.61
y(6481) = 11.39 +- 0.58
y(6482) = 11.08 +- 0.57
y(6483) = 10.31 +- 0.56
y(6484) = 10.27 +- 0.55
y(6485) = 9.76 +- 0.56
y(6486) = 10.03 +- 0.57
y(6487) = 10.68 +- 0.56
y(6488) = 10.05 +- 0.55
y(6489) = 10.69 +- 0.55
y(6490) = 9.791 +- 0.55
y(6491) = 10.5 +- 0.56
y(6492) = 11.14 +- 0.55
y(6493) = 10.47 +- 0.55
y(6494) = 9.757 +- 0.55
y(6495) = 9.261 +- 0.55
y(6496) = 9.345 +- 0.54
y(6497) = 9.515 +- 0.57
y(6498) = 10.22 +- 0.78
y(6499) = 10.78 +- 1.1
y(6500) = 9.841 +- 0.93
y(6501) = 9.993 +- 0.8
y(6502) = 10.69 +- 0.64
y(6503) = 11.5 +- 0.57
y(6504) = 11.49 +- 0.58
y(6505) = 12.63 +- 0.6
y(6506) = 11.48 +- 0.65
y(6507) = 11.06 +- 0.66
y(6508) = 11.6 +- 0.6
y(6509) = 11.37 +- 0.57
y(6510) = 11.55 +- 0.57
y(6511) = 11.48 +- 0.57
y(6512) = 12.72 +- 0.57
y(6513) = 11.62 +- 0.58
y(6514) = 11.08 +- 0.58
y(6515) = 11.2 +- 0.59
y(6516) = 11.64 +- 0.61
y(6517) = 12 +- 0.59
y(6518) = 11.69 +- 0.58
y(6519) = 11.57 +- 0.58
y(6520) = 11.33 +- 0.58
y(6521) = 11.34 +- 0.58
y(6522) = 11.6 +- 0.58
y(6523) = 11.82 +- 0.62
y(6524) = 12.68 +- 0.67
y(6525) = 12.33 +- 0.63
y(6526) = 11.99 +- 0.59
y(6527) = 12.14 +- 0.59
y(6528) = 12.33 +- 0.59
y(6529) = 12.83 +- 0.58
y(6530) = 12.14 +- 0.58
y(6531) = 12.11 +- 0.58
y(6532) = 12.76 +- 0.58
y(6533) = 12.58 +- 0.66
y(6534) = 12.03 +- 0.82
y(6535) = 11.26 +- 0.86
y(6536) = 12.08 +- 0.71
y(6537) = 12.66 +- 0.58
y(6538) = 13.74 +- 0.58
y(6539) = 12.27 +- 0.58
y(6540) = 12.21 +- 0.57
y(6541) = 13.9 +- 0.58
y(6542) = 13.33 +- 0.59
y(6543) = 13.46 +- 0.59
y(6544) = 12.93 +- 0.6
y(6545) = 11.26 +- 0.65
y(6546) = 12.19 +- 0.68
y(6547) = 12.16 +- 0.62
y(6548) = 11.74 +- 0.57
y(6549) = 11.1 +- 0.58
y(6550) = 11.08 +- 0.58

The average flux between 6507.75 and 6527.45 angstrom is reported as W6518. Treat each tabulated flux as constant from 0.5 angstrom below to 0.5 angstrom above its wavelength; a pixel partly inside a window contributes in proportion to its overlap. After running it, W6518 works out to 11.7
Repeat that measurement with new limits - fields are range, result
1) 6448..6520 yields 10.7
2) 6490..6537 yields 11.4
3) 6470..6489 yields 10.9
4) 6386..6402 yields 8.18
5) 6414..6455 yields 9.64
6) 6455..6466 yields 10.3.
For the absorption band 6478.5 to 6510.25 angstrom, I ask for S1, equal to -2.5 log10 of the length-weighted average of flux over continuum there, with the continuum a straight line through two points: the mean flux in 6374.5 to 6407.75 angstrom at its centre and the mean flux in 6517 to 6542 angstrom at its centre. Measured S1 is 0.062 mag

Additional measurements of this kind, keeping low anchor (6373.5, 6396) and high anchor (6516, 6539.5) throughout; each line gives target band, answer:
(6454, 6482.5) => -0.05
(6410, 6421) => -0.11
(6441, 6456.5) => -0.02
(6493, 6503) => 0.12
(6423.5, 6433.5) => -0.07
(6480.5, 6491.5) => 0.05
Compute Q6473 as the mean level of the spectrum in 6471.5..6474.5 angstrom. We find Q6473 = 10.9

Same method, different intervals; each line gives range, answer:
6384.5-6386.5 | 7.31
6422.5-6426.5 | 9.52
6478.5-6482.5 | 11.2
